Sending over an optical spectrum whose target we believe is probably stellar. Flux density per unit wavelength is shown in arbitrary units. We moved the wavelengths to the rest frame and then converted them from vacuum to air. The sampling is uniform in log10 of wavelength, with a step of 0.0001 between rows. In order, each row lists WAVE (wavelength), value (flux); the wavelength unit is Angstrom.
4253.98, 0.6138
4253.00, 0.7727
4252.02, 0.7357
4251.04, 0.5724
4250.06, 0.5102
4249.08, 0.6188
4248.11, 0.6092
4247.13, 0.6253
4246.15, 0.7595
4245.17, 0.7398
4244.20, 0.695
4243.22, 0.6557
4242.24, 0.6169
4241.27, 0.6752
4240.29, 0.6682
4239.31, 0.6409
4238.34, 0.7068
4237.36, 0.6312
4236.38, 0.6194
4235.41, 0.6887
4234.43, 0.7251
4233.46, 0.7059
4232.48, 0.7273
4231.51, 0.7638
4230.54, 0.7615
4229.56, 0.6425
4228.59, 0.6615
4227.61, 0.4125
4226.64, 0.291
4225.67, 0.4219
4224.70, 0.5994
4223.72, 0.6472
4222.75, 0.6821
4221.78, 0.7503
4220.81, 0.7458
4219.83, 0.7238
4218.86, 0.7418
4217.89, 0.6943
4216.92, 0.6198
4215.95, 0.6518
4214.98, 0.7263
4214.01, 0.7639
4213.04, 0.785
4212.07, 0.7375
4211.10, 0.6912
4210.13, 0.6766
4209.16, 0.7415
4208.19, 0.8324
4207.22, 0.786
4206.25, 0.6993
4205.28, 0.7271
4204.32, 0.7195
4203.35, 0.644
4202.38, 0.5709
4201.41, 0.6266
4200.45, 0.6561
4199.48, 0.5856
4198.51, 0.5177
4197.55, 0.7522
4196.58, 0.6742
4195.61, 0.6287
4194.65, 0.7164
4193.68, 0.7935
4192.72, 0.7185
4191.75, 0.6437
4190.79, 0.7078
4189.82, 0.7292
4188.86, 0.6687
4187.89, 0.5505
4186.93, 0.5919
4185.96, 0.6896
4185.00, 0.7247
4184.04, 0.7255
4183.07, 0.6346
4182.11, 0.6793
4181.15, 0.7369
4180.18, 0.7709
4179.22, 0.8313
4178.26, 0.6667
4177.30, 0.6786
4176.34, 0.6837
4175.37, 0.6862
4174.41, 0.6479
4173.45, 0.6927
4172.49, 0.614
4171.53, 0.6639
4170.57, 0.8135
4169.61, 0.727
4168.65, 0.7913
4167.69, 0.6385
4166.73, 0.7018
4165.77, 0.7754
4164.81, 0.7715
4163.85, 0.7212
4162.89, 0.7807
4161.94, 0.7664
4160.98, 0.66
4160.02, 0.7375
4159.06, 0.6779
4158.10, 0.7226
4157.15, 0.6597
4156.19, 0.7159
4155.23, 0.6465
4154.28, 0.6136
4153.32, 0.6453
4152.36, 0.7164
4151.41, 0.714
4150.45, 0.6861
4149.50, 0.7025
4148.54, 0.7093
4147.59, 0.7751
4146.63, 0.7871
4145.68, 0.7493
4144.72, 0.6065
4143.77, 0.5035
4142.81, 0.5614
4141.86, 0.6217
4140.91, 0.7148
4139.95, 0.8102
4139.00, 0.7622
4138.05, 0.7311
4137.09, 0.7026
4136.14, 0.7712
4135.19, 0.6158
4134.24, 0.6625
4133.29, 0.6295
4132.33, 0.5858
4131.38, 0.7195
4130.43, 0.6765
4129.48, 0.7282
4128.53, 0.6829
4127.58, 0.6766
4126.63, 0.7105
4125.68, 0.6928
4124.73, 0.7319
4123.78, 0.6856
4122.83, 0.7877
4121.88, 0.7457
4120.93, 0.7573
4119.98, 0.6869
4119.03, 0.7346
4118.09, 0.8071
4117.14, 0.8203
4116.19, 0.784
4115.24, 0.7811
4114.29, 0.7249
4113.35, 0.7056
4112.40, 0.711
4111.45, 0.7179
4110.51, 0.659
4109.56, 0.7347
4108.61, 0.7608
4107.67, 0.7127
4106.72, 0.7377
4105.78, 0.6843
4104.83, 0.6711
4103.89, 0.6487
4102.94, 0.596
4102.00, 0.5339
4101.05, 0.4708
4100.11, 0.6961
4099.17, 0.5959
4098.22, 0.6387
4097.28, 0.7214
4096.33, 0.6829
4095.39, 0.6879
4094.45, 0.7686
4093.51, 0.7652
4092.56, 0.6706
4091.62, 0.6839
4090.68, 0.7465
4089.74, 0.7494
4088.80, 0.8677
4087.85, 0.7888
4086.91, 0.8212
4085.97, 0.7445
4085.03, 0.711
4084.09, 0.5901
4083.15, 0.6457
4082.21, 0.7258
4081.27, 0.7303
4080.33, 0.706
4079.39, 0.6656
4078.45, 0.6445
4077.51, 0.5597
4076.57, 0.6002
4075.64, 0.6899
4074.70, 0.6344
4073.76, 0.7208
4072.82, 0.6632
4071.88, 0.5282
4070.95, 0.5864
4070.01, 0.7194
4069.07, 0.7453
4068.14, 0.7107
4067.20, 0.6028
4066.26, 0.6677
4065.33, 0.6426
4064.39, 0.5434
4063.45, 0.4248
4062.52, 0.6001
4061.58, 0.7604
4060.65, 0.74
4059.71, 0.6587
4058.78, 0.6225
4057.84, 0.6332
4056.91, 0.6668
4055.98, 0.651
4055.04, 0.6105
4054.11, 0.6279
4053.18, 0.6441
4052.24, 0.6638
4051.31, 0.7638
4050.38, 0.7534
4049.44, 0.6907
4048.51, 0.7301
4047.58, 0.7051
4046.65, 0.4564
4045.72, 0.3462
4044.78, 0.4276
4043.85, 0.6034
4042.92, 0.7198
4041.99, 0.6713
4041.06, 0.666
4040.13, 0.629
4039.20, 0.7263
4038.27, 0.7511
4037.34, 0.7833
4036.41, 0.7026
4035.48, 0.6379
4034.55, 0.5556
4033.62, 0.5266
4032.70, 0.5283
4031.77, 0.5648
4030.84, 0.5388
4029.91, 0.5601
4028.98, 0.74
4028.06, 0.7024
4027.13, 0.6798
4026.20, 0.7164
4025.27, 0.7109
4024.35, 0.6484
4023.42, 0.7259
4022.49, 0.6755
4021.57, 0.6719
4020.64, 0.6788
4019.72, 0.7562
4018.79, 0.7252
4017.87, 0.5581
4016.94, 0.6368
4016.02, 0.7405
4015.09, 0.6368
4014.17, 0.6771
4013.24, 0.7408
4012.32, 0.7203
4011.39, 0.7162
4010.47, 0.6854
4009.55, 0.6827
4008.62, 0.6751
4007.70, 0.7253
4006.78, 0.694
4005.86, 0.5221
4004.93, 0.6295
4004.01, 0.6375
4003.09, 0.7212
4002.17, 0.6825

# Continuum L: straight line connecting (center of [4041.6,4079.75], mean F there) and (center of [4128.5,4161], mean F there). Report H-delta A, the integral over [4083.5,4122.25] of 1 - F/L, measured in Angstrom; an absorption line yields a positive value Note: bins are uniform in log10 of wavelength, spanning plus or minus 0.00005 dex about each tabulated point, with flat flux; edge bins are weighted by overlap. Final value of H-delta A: -2.8 Angstrom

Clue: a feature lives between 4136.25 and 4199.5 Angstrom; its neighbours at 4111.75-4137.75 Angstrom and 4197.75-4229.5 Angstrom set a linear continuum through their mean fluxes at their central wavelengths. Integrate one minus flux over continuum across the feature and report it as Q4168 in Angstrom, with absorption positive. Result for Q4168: -0.61 Angstrom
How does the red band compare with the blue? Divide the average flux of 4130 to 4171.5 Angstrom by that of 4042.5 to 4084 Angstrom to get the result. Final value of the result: 1.09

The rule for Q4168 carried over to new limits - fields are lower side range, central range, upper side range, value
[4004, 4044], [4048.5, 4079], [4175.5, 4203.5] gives 0.8 Angstrom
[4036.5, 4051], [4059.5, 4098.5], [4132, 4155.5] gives -1.2 Angstrom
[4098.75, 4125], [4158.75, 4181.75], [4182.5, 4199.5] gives -1.3 Angstrom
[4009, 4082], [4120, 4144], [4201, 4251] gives -1.2 Angstrom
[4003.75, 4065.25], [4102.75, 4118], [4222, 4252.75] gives -1.7 Angstrom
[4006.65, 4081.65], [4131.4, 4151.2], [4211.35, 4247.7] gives -0.7 Angstrom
